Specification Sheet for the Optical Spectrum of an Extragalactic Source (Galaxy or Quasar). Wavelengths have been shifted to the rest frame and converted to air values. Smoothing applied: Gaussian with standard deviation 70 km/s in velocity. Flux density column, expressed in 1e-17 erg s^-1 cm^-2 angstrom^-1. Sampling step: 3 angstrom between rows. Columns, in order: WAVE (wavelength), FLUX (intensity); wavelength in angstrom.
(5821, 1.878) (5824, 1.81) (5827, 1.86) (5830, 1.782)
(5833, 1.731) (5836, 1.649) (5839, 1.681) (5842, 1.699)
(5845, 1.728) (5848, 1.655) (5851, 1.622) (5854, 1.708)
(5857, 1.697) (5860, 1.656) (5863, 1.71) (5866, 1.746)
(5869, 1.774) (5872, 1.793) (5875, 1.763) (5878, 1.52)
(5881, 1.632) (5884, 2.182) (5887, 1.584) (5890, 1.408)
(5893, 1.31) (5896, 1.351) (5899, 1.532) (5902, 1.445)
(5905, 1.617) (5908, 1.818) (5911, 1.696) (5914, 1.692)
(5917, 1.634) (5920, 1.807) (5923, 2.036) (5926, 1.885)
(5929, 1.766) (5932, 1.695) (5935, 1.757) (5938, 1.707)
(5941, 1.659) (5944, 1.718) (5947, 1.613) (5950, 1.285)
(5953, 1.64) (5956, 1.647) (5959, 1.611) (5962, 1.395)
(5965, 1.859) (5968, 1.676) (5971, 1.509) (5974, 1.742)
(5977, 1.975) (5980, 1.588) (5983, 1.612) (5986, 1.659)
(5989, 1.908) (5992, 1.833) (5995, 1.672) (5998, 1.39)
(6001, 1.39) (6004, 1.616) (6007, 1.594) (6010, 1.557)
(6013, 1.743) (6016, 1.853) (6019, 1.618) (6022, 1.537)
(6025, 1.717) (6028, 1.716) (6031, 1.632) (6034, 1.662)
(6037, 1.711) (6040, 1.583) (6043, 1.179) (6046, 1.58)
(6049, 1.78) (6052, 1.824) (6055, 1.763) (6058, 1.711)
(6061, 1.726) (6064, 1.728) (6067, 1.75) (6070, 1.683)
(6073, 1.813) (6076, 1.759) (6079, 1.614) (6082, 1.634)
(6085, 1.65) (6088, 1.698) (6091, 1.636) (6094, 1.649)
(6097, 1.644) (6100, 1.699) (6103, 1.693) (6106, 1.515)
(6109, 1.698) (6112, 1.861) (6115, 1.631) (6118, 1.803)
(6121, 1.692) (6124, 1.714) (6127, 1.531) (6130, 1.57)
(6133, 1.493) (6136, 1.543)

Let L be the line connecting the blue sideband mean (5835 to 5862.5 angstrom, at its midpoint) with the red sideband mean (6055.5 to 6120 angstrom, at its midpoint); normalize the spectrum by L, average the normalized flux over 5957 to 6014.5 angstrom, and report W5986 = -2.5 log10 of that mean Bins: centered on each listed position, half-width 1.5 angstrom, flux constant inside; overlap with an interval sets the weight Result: 0.03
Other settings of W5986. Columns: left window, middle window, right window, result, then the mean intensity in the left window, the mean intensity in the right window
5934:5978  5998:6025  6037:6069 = 0.03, 1.65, 1.67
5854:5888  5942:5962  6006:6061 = 0.08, 1.73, 1.66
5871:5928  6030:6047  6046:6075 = 0.12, 1.67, 1.74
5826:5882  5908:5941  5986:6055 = -0.05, 1.7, 1.64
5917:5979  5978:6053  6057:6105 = 0.04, 1.7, 1.69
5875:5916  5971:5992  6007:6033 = -0.06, 1.61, 1.67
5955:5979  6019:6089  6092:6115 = 0.00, 1.68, 1.68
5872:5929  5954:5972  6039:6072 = 0.03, 1.67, 1.67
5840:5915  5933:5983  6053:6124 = 0.01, 1.65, 1.7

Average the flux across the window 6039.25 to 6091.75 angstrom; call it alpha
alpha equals 1.67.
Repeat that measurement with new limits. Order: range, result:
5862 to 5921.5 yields 1.65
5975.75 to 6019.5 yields 1.67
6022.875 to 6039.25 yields 1.68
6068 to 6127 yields 1.69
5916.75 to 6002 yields 1.68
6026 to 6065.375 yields 1.66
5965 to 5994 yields 1.73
